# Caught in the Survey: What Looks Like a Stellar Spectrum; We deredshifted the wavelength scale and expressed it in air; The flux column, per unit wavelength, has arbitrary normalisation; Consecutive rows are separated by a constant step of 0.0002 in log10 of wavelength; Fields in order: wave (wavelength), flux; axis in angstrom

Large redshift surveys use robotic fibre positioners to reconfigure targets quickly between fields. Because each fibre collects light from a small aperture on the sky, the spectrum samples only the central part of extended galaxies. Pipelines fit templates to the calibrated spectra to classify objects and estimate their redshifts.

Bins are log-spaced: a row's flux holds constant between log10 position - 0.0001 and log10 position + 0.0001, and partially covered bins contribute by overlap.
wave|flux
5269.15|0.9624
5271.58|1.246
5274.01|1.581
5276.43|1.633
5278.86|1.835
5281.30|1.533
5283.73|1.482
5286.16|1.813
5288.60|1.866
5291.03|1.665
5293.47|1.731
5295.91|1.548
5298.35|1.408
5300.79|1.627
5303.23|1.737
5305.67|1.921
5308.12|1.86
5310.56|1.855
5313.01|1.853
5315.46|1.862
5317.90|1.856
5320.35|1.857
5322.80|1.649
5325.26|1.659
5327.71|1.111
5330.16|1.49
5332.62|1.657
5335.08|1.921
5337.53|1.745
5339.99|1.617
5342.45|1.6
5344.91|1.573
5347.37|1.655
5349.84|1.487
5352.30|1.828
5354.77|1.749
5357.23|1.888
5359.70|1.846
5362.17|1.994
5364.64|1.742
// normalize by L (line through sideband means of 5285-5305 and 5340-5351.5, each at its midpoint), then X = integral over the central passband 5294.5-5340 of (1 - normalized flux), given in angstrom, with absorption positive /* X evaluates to -1.6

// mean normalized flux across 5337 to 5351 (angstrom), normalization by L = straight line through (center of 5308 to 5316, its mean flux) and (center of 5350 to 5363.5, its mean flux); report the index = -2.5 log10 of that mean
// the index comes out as 0.15 mag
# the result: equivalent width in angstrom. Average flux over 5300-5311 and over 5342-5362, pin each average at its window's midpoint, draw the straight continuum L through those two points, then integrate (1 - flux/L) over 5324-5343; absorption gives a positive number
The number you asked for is 1.7 angstrom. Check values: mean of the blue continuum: 1.8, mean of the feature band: 1.6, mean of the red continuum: 1.72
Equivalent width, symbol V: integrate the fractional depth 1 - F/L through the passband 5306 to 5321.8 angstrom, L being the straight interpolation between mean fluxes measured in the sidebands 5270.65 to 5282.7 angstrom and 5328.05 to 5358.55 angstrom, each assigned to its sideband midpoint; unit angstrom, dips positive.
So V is -2.3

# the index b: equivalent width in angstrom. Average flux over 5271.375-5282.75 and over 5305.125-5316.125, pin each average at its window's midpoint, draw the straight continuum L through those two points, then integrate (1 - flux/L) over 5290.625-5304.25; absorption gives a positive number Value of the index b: 1.1 angstrom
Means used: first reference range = 1.59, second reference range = 1.87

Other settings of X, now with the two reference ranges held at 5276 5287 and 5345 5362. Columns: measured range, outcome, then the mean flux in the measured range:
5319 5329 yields 0.8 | 1.57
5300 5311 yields -0.8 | 1.8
